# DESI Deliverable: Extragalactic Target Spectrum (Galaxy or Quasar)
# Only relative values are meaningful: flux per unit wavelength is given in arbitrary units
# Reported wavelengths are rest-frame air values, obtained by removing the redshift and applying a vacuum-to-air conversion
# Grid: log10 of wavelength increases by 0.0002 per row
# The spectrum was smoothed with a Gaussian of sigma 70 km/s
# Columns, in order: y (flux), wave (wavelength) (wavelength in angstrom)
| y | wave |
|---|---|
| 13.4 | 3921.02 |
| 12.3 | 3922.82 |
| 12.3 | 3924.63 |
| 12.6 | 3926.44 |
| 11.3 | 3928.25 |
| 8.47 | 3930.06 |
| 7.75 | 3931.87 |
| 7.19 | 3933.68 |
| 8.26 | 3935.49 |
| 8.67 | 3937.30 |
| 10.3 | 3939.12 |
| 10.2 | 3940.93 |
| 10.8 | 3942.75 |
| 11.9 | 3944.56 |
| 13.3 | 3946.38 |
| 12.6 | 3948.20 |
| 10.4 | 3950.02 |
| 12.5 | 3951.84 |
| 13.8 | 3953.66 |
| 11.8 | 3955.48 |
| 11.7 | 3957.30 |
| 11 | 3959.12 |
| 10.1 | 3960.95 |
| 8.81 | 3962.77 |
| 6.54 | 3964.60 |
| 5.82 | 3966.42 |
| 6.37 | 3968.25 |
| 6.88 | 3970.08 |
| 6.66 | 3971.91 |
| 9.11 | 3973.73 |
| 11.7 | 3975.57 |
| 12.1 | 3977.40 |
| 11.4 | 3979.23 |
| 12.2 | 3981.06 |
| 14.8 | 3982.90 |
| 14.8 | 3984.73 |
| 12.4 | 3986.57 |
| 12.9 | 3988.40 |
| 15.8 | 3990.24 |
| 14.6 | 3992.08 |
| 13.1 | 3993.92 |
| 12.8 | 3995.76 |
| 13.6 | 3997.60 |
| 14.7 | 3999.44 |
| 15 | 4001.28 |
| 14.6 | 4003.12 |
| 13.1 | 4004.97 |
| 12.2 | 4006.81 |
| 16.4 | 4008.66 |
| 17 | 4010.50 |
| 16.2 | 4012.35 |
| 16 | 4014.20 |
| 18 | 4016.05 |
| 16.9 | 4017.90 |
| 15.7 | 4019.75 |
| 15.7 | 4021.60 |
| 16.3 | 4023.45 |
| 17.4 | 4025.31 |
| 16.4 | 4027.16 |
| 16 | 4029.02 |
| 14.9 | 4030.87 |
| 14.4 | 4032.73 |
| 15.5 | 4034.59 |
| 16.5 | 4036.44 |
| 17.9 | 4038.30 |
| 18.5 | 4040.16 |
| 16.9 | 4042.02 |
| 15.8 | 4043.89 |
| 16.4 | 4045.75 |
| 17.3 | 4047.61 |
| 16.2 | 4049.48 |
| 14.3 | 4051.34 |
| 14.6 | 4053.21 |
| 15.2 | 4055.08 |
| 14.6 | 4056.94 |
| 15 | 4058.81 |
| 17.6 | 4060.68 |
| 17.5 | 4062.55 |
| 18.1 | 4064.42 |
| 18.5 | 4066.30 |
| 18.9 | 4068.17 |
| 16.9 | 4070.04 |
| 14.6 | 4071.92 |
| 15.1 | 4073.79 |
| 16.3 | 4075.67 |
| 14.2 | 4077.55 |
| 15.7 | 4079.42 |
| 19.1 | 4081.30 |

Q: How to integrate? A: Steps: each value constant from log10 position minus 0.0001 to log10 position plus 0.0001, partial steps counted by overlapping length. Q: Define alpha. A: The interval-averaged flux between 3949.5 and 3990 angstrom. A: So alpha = 10.7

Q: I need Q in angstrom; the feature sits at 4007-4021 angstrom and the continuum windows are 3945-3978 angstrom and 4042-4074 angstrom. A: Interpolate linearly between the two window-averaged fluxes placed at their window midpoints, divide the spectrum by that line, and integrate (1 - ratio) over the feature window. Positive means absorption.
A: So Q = -3.0 angstrom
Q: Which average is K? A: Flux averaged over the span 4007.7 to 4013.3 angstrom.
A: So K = 16.5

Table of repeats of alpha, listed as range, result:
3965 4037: 13.7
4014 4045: 16.4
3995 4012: 14.5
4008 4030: 16.5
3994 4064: 15.7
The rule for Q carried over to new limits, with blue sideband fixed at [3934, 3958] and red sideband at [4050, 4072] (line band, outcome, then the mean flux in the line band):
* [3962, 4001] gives 4.5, 11.4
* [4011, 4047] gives -3.6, 16.4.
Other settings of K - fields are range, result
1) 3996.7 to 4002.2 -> 14.5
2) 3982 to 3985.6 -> 14.8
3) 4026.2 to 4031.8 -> 15.8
